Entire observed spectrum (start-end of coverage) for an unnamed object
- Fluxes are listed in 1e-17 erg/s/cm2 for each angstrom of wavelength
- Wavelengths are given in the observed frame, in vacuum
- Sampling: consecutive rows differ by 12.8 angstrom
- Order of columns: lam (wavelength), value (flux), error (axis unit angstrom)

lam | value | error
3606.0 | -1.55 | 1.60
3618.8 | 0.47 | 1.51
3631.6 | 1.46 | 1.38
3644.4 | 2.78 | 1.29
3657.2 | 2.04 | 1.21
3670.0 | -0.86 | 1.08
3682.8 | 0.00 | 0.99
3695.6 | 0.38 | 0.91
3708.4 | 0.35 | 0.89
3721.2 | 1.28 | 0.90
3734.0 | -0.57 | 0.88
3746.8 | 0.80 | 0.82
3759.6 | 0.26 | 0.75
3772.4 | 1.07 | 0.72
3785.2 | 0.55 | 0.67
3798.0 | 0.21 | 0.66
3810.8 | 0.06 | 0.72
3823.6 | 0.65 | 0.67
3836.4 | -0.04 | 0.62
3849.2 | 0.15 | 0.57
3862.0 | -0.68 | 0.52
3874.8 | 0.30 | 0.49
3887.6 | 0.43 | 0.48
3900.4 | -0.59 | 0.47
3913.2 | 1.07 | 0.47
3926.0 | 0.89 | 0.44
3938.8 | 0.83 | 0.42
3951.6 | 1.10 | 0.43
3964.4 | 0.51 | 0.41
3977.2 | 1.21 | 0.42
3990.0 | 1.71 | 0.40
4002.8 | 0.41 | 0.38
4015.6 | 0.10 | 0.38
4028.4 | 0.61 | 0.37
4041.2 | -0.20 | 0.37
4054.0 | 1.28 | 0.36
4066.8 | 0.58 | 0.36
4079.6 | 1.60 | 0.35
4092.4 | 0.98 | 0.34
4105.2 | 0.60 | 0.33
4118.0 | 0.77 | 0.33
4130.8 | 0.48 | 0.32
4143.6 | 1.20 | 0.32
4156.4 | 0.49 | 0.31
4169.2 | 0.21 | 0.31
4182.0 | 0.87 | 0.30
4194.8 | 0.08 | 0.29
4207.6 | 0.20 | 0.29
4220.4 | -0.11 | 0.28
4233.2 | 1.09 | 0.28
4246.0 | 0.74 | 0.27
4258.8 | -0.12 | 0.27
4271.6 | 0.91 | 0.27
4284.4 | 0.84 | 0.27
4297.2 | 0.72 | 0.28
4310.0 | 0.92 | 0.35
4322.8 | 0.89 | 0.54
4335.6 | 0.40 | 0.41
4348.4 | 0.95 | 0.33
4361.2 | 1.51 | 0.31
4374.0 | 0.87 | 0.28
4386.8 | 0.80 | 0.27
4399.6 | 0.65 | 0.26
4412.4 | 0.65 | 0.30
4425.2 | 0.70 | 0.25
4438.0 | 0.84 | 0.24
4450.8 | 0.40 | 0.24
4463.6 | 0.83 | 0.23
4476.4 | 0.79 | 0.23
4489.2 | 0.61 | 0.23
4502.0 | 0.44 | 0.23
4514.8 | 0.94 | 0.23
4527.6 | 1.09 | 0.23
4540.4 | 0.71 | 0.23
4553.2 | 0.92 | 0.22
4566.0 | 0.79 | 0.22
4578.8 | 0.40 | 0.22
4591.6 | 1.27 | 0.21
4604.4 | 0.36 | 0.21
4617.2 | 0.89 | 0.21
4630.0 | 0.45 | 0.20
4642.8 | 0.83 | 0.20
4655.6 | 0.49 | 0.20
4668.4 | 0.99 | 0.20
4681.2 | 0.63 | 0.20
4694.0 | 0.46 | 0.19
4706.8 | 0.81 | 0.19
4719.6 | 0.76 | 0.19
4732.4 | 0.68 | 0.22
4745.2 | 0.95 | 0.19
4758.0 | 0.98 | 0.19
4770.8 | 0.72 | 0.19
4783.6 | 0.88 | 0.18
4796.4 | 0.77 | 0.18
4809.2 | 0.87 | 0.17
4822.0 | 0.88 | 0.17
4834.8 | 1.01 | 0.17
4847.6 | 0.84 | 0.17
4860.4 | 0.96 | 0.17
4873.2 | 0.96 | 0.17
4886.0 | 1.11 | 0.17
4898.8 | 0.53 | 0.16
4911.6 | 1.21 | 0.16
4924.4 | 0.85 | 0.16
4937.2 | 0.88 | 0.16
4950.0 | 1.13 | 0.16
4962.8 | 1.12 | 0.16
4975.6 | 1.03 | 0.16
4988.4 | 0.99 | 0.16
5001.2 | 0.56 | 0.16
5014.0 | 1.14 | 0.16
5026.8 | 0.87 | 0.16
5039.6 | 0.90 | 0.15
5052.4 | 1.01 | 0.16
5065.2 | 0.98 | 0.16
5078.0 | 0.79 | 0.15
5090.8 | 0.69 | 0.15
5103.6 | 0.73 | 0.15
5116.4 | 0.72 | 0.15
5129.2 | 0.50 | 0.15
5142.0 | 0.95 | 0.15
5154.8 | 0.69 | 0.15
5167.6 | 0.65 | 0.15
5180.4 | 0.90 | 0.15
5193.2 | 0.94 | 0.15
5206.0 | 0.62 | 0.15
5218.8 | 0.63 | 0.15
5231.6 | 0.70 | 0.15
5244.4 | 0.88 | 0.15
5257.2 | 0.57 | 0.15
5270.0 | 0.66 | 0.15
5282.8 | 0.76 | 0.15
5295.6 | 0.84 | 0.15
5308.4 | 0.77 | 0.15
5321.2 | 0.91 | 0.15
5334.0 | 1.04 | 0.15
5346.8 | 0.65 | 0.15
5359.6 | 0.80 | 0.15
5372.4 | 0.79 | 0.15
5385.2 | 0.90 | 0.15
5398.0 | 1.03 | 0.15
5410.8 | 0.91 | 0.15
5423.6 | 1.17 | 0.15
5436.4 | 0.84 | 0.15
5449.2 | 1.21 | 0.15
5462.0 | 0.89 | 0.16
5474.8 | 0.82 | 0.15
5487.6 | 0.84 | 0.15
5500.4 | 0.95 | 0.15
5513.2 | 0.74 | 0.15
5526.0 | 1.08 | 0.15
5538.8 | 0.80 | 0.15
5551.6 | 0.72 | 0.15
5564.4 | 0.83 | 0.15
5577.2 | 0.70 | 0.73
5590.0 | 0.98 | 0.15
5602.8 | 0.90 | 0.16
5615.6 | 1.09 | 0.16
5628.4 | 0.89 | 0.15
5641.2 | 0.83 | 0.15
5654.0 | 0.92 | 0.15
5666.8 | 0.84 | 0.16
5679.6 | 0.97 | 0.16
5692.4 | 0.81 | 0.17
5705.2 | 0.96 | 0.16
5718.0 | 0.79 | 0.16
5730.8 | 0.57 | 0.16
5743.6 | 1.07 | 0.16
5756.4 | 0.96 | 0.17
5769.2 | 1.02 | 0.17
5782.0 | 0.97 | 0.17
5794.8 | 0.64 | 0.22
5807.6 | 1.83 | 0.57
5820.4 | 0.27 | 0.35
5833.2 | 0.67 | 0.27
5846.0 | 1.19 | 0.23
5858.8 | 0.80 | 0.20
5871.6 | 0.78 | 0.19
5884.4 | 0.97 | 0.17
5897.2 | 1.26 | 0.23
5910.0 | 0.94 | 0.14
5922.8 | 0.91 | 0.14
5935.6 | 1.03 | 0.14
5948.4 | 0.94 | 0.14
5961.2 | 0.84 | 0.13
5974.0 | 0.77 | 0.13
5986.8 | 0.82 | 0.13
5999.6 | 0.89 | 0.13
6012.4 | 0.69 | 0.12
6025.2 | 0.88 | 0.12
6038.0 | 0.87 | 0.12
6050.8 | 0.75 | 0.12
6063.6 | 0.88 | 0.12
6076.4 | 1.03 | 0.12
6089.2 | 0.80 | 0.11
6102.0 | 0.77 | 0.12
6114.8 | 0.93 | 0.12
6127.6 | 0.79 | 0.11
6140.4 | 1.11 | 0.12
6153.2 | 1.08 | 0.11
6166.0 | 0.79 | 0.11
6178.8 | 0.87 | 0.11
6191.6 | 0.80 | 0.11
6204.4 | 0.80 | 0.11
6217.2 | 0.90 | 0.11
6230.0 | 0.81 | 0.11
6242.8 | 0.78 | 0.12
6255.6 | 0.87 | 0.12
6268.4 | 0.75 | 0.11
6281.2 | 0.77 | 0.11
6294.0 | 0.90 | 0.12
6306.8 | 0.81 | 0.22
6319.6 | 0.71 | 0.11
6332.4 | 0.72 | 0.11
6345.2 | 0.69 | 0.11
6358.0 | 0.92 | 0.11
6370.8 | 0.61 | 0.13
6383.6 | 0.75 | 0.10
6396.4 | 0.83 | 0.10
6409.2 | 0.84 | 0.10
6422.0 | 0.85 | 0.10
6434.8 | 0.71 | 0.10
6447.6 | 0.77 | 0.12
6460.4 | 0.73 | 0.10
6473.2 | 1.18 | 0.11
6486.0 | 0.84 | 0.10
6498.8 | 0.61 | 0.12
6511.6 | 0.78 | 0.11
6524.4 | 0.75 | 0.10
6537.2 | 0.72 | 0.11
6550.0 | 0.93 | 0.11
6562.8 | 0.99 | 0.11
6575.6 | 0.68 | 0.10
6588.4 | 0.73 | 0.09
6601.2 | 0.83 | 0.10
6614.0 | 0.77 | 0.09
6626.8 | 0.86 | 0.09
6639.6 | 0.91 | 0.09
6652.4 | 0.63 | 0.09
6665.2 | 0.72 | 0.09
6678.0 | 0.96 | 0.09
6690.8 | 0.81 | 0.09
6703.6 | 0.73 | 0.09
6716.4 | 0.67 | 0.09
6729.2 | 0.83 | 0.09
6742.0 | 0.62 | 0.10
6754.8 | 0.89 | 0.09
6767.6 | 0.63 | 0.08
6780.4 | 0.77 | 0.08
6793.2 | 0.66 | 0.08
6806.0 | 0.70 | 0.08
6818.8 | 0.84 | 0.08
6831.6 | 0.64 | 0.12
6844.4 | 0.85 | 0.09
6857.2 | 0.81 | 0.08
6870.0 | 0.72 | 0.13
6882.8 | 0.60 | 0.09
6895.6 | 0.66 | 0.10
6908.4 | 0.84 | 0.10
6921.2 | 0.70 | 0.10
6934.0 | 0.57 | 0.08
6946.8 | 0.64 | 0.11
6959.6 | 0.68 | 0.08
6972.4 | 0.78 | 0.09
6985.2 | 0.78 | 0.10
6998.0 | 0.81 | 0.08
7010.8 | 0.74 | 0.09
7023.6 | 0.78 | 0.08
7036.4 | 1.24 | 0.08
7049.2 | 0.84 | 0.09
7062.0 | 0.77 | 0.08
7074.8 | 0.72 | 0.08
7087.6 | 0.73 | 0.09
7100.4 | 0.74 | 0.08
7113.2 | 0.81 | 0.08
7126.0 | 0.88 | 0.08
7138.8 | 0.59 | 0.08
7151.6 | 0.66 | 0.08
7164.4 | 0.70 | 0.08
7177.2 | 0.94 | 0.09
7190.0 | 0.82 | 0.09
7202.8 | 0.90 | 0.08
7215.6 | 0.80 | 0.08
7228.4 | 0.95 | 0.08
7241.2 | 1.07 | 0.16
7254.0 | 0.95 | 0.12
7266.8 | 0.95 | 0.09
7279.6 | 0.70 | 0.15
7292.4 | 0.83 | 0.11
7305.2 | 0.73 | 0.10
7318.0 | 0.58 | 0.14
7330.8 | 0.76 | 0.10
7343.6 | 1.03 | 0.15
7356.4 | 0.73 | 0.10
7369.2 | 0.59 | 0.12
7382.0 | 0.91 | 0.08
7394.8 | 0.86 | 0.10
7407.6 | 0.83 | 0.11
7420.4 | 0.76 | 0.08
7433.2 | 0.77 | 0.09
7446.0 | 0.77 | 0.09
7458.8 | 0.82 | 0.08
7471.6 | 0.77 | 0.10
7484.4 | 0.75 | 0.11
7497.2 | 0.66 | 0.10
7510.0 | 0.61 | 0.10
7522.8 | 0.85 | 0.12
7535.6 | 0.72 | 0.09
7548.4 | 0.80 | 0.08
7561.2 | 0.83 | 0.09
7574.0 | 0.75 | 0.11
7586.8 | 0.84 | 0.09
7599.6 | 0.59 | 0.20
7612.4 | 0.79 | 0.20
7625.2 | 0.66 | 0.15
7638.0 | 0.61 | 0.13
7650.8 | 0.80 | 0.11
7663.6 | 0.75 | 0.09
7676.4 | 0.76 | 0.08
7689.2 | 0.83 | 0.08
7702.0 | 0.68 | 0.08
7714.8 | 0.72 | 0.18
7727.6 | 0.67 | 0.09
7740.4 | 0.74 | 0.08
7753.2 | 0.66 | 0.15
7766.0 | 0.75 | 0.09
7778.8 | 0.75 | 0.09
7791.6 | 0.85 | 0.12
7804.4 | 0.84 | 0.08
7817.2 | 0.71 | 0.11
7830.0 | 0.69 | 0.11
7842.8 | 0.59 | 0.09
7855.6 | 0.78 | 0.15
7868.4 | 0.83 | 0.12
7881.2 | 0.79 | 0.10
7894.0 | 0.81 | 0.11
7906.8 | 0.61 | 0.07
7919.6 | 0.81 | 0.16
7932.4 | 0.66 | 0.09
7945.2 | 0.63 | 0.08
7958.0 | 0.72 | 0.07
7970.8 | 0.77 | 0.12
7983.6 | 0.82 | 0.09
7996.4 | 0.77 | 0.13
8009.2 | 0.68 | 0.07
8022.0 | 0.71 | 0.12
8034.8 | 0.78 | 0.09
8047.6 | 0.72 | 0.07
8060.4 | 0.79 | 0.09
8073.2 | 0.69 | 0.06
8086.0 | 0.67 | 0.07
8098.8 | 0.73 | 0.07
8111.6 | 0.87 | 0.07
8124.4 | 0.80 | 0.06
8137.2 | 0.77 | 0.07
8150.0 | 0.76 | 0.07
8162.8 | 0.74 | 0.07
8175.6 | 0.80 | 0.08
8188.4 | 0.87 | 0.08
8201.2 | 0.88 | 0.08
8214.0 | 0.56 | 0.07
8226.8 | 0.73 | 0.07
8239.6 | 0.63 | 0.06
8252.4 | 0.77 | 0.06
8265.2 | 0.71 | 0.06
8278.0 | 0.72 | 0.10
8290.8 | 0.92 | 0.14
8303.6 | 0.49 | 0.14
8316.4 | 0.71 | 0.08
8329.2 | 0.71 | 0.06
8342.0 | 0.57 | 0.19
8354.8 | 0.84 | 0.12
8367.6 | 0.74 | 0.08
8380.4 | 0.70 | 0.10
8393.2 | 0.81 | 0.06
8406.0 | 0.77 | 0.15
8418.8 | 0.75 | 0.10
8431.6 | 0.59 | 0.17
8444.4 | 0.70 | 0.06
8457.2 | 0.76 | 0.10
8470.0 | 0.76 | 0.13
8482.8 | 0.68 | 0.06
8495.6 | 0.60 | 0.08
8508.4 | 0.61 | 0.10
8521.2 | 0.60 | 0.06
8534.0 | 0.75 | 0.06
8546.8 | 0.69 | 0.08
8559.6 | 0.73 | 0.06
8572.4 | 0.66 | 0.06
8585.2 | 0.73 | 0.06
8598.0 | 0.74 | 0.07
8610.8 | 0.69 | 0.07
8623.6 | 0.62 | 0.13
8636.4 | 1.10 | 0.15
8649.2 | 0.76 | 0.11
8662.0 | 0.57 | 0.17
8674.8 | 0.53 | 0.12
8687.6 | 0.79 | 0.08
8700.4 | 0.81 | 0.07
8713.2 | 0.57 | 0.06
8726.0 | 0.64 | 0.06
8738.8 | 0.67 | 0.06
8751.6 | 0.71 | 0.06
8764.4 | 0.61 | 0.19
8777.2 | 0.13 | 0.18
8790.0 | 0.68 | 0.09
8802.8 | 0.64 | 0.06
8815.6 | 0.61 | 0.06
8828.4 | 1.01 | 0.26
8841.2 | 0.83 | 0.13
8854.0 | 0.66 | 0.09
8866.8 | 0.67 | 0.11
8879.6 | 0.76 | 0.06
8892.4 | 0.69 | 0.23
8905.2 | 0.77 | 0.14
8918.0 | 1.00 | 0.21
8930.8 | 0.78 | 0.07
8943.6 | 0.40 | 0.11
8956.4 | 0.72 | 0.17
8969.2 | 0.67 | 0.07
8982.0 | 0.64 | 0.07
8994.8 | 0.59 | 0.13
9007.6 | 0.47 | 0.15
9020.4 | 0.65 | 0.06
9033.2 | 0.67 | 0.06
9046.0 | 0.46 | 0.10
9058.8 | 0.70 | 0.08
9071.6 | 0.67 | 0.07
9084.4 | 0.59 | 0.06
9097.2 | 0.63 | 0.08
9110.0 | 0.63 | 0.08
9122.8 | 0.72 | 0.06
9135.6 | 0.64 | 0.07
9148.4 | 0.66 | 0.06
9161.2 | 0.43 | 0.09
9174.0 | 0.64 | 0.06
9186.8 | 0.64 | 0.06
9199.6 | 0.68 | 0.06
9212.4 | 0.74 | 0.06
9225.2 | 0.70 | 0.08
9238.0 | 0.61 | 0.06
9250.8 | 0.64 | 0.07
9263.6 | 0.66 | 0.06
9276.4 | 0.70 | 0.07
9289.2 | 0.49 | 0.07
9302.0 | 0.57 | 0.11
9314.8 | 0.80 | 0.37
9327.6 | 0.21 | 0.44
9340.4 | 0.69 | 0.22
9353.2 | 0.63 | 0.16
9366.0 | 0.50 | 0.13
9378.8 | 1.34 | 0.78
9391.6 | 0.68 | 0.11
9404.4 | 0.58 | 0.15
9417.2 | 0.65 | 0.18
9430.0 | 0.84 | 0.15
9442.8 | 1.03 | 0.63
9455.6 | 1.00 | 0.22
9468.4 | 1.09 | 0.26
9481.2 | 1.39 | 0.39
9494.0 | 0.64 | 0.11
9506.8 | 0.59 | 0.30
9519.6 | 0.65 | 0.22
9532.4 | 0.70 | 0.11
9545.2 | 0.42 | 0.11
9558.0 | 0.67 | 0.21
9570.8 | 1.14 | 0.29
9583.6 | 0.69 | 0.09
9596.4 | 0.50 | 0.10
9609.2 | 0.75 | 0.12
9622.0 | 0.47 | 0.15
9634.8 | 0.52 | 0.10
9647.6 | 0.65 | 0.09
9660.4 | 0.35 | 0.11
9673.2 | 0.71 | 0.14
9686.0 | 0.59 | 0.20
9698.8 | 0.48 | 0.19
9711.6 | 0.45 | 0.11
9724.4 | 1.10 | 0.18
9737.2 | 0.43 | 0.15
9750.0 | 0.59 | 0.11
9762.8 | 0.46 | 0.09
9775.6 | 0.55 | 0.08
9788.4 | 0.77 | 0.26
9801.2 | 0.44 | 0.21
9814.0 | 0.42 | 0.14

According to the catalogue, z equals 0.072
